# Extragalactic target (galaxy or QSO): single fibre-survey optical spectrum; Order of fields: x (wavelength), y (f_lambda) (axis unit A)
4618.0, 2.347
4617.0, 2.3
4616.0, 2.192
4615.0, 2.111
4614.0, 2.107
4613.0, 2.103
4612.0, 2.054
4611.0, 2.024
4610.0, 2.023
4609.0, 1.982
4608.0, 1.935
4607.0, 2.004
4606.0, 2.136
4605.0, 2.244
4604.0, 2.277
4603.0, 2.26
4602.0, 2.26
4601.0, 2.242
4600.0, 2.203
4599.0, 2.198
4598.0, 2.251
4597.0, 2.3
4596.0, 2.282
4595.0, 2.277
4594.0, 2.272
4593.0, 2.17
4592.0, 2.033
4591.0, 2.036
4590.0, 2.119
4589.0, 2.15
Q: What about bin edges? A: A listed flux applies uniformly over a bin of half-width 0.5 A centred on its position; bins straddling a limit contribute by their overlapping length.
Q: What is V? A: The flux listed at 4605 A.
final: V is 2.244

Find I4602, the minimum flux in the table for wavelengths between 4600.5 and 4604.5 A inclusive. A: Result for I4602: 2.242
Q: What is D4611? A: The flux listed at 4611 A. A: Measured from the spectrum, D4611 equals 2.024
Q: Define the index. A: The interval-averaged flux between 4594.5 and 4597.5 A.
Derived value 2.29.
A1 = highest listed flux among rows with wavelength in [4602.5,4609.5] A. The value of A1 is 2.277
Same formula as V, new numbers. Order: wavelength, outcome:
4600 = 2.203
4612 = 2.054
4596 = 2.282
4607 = 2.004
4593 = 2.17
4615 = 2.111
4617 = 2.3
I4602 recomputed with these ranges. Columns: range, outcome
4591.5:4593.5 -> 2.033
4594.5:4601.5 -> 2.198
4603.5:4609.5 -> 1.935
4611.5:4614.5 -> 2.054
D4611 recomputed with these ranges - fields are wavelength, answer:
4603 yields 2.26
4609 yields 1.982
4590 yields 2.119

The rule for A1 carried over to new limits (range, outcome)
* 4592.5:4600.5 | 2.3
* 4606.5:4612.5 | 2.054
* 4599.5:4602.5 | 2.26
